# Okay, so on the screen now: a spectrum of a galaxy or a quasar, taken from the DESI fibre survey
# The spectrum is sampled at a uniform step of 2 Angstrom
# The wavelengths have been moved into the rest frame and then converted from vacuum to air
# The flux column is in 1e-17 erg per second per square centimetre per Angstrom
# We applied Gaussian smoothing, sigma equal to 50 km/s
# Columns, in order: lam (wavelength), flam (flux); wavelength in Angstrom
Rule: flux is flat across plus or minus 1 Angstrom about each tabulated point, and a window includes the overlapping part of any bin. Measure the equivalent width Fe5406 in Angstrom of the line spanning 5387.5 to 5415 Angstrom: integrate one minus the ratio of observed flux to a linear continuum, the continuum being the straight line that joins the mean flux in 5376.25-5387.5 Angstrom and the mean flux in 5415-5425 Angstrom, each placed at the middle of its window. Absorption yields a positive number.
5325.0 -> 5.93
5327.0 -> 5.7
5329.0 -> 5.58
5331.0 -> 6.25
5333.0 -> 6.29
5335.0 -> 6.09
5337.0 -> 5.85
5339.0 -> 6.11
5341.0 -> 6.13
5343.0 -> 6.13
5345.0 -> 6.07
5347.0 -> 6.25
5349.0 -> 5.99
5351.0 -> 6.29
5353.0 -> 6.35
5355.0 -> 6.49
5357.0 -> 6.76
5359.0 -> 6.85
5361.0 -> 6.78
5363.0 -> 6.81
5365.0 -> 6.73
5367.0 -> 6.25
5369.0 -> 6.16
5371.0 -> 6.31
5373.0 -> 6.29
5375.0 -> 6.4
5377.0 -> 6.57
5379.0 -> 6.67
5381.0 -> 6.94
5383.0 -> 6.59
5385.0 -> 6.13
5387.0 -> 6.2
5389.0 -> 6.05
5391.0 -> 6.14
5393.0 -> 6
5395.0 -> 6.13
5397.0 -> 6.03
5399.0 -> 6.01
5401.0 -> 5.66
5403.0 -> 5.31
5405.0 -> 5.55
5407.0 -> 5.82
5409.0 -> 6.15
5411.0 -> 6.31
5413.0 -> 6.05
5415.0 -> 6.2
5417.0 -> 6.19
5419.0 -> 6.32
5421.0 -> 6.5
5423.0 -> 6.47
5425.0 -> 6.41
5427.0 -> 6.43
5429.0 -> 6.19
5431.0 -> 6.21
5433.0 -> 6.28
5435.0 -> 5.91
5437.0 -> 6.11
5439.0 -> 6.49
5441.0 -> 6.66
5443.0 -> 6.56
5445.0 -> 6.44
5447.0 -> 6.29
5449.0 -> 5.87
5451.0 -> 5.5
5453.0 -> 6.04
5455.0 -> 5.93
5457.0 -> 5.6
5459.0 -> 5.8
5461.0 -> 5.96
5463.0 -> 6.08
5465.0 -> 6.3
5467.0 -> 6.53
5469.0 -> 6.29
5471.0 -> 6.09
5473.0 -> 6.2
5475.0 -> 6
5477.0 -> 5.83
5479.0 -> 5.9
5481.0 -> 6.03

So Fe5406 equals 2.1 Angstrom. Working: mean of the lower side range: 6.53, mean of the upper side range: 6.36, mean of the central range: 5.95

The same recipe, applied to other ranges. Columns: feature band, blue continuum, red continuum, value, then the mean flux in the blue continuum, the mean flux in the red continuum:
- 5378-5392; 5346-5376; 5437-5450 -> 0.1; 6.45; 6.36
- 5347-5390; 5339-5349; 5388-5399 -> -2.5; 6.13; 6.06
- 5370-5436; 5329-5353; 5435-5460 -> -0.9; 6.12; 6.1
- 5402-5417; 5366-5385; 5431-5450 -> 1.0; 6.45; 6.29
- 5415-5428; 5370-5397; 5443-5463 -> -0.5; 6.33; 5.97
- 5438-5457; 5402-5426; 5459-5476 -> -0.1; 6.11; 6.16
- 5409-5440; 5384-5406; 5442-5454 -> -1.2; 5.93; 6.12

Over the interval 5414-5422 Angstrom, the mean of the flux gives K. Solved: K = 6.3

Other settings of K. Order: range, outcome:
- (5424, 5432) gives 6.31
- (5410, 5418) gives 6.19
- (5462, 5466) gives 6.19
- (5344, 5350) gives 6.1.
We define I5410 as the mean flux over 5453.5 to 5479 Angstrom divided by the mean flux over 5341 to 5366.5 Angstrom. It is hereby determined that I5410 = 0.9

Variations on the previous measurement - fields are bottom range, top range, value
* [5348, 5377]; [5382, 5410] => 0.93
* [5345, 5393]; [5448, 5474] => 0.94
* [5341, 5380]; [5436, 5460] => 0.95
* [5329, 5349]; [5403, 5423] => 1.00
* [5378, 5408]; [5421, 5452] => 1.03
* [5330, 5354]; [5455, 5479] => 0.98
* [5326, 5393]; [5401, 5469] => 0.97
